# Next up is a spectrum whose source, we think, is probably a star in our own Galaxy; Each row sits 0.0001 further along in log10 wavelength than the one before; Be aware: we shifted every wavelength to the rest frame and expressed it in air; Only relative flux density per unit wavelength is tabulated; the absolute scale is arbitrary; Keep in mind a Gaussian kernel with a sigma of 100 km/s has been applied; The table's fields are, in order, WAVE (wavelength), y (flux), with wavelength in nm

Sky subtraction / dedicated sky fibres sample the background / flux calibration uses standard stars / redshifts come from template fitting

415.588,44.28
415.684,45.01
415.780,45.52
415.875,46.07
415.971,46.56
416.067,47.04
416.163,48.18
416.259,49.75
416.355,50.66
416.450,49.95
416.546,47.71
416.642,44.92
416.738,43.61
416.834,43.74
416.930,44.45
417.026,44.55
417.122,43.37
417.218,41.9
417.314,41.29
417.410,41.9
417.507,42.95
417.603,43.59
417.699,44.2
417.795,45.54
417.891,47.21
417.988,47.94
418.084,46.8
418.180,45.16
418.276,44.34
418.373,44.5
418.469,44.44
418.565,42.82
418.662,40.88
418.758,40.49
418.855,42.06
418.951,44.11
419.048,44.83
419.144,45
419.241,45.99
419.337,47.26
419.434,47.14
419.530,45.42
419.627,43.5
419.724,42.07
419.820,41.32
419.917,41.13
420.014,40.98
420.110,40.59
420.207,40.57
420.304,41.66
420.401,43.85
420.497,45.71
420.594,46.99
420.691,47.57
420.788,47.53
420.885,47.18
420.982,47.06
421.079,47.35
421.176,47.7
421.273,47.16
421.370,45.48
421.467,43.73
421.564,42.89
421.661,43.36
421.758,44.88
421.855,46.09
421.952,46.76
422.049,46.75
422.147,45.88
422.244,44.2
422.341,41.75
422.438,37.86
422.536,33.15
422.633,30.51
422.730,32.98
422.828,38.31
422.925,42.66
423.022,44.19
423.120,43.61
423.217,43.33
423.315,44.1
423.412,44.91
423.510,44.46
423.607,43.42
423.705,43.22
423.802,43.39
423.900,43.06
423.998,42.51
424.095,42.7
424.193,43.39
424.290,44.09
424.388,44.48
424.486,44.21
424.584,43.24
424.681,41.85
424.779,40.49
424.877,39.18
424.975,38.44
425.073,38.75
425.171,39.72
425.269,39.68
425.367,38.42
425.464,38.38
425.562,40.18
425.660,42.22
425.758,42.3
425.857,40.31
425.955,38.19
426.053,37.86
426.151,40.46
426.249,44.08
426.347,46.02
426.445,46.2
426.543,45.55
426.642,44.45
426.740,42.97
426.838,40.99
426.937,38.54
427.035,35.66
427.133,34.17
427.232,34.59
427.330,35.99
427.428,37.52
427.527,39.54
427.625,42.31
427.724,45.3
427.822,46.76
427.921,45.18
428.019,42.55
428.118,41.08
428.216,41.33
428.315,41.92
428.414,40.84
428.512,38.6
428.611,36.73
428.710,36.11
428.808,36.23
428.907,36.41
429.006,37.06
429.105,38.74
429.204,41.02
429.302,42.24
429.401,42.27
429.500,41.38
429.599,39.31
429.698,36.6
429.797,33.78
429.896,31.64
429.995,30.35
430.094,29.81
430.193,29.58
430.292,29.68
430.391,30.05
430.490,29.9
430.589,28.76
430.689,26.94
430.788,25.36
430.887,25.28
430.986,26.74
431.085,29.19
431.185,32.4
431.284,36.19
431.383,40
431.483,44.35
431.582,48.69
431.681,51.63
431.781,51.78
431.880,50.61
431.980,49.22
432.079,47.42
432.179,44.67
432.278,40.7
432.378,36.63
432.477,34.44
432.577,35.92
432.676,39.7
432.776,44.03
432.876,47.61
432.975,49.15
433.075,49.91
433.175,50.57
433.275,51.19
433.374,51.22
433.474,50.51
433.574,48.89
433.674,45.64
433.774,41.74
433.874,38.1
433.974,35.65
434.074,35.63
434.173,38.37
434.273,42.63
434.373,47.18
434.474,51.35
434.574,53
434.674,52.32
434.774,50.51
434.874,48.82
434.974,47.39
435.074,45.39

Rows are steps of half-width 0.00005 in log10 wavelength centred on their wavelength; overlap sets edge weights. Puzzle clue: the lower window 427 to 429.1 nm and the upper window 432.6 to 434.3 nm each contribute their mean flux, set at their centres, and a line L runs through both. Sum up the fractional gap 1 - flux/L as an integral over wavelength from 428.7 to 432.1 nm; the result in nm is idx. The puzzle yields 0.41 nm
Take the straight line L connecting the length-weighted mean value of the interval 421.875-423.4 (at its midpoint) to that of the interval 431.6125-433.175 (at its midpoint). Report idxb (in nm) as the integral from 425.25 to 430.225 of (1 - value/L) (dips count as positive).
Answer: 0.44 nm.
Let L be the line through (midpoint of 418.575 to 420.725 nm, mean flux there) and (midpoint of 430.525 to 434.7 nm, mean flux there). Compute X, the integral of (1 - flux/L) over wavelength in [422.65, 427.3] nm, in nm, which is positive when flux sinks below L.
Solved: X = 0.18 nm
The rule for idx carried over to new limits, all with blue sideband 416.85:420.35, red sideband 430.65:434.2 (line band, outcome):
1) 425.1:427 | 0.06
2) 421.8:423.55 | 0.05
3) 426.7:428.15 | 0.07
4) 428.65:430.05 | 0.16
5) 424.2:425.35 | 0.04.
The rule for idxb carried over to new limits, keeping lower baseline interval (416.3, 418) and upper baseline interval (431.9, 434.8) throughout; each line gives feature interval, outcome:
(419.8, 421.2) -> 0.014 nm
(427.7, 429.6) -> 0.188 nm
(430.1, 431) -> 0.336 nm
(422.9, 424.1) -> 0.037 nm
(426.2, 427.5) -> 0.129 nm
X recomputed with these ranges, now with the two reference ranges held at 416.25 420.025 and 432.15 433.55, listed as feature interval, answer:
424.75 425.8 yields 0.115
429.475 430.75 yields 0.366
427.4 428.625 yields 0.082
